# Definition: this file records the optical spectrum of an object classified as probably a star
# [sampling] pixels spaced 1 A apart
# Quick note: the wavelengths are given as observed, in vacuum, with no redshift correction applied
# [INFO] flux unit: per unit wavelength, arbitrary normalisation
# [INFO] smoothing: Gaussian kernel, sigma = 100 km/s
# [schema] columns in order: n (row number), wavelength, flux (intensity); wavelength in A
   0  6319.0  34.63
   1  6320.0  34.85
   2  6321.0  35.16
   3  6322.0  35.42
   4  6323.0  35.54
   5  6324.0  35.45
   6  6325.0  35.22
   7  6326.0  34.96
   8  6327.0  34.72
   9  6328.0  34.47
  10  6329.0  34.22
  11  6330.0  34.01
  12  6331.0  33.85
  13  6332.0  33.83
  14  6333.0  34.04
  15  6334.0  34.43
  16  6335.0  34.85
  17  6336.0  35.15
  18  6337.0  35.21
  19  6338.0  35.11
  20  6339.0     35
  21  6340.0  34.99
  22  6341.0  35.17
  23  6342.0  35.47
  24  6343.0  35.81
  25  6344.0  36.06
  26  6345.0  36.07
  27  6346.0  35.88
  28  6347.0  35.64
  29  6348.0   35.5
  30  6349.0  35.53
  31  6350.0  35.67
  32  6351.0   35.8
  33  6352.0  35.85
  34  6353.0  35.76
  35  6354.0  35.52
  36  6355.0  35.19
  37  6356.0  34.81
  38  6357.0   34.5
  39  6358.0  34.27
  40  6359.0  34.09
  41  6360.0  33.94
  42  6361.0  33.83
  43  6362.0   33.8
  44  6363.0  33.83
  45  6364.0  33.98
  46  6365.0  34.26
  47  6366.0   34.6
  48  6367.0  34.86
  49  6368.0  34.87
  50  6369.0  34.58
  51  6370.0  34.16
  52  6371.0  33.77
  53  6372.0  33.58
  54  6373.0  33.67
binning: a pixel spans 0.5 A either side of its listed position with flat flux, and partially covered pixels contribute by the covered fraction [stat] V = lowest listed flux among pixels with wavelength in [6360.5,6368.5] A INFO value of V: 33.8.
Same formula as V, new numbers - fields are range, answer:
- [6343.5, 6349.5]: 35.5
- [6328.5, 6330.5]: 34.01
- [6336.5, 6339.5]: 35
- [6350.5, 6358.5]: 34.27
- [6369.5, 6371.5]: 33.77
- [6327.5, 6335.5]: 33.83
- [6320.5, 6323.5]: 35.16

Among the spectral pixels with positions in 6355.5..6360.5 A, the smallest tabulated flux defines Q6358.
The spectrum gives 33.94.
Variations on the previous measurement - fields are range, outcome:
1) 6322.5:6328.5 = 34.47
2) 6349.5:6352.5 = 35.67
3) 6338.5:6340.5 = 34.99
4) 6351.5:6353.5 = 35.76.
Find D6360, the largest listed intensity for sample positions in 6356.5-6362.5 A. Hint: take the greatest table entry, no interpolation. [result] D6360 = 34.5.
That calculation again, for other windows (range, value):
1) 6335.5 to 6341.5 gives 35.21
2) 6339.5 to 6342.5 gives 35.47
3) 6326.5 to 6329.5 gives 34.72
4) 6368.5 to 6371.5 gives 34.58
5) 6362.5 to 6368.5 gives 34.87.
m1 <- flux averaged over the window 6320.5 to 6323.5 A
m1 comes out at 35.4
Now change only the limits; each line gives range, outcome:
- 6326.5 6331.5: 34.3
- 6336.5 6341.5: 35.1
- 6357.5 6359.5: 34.2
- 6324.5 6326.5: 35.1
